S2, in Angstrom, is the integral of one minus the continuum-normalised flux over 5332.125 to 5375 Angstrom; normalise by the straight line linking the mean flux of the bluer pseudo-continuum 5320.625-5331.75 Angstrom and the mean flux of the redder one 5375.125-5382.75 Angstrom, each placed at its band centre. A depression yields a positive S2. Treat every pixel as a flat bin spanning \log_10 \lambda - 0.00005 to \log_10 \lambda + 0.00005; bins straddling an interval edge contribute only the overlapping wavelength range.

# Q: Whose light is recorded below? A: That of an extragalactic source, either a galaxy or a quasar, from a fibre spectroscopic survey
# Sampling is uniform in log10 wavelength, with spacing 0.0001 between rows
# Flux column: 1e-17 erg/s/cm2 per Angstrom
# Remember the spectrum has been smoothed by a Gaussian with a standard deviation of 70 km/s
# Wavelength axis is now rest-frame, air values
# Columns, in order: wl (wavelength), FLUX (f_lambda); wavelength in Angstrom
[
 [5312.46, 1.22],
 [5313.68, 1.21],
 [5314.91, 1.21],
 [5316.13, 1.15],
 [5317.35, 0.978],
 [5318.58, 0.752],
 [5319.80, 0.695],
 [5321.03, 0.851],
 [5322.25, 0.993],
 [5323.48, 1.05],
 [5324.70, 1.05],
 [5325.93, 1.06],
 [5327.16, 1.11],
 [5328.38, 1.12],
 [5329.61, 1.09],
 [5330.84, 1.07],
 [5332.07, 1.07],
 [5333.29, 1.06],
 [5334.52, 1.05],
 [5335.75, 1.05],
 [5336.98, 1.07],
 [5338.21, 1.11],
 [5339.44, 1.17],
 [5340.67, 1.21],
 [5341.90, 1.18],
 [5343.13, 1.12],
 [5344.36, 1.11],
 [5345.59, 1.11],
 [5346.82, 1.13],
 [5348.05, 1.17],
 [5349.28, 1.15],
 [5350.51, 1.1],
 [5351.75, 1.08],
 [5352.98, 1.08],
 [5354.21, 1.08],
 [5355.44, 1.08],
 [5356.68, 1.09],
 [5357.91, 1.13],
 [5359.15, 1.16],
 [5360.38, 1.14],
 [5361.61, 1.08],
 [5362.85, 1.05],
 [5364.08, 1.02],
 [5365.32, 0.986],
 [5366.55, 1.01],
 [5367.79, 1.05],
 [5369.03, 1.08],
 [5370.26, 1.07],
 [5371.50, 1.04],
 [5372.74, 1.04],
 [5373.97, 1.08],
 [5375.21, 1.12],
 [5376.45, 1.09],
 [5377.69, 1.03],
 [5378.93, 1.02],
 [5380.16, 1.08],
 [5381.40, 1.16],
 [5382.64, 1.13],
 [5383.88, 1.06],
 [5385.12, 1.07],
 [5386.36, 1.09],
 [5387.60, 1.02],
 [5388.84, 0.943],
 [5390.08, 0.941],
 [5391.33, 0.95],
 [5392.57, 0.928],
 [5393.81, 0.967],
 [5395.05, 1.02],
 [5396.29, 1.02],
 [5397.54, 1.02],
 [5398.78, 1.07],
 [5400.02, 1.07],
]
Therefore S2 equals -1.0 Angstrom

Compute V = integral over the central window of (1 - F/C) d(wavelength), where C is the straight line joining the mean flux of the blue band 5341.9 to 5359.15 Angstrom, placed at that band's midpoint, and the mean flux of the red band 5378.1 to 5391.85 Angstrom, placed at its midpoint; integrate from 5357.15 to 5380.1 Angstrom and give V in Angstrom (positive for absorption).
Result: 0.2 Angstrom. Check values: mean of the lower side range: 1.11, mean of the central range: 1.07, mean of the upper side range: 1.04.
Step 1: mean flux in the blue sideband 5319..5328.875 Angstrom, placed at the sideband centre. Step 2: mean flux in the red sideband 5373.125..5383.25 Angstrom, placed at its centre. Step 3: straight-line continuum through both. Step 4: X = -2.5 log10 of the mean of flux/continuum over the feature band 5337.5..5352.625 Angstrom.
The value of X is -0.11 mag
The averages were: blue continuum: 0.986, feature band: 1.14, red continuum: 1.09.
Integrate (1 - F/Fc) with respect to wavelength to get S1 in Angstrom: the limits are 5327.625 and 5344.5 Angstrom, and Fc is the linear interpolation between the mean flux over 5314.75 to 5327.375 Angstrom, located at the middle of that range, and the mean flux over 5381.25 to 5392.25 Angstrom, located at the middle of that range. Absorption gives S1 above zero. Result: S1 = -1.9 Angstrom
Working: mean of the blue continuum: 0.979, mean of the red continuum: 1.03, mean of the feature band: 1.11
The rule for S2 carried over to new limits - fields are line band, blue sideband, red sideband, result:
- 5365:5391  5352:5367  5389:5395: -1.21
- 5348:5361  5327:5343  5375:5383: -0.18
